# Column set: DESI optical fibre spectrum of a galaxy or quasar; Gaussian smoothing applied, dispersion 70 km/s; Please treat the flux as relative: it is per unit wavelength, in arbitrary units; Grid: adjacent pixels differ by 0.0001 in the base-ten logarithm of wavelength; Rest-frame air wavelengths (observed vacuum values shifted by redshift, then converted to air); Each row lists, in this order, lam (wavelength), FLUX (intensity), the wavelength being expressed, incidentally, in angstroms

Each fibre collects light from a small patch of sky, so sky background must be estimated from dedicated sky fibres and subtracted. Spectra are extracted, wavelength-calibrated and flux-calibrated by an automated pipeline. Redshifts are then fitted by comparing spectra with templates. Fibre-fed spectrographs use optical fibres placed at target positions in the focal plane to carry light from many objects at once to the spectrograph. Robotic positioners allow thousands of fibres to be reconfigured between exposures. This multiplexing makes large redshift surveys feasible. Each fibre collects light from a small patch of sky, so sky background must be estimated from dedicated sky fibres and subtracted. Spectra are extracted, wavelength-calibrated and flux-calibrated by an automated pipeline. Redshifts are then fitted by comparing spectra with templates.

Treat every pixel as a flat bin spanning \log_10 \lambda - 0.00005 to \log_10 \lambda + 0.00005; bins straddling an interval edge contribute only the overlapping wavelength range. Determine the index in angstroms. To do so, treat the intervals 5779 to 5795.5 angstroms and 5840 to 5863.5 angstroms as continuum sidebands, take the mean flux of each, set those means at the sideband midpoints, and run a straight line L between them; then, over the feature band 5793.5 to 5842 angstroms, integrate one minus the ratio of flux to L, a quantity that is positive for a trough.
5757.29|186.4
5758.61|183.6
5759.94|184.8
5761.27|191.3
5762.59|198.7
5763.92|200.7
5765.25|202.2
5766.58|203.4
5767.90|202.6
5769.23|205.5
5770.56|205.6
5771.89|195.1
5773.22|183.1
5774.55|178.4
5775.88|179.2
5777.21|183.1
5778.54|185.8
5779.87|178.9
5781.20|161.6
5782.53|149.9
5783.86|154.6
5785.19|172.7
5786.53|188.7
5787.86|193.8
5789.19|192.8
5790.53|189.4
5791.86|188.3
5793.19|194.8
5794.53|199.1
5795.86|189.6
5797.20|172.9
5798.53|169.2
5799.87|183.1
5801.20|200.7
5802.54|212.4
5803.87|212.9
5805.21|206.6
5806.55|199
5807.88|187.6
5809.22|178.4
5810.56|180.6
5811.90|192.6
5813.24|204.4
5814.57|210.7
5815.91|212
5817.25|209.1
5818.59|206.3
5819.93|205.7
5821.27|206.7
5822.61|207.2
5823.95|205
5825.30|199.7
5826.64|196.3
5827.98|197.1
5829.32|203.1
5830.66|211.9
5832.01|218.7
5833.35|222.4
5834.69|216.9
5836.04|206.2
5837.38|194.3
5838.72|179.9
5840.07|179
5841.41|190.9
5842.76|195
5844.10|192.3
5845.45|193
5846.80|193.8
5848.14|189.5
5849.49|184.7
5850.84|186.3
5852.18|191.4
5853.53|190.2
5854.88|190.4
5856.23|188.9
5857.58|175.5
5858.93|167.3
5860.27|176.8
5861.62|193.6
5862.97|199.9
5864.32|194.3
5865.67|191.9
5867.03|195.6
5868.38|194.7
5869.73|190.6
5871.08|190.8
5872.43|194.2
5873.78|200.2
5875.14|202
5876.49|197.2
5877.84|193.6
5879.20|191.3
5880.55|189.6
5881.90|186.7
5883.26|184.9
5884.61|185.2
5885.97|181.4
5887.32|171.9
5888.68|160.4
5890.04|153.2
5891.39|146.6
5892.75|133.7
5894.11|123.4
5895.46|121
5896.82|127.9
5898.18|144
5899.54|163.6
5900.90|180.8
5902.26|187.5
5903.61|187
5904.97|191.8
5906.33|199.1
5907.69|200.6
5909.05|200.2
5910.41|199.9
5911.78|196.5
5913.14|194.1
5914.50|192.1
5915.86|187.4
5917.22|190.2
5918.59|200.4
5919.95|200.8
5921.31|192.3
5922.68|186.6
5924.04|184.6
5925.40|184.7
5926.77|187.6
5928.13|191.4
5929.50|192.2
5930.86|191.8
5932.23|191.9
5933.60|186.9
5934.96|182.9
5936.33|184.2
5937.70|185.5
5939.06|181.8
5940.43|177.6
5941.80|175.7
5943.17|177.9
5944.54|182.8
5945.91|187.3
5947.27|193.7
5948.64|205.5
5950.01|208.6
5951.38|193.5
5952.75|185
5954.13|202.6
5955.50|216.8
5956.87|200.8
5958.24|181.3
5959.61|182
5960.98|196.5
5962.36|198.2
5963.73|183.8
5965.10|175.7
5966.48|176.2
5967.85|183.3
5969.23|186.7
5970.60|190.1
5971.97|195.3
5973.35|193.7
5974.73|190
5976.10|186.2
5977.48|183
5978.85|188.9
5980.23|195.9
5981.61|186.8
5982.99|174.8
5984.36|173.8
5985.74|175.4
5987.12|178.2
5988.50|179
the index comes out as -4.0 angstroms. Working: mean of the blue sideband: 181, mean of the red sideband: 188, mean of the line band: 199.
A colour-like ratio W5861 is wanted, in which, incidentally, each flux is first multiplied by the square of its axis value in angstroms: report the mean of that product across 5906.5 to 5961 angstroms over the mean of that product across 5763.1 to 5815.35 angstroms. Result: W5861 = 1.1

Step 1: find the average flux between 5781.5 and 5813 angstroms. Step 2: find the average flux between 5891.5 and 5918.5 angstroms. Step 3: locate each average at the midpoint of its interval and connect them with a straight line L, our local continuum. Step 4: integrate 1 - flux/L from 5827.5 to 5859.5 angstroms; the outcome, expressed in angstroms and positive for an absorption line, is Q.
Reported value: -2.1 angstroms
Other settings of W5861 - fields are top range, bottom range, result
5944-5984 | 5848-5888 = 1.04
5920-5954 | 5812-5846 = 0.97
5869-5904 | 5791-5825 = 0.90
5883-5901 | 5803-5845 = 0.78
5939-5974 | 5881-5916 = 1.12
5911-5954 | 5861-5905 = 1.09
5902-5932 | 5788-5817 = 1.03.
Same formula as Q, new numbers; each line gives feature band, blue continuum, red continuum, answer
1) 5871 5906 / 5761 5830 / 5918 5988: 3.24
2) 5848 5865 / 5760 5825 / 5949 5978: 0.45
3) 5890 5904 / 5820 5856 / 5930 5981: 3.08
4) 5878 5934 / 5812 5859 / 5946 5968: 4.39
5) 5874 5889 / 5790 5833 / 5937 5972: 0.56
